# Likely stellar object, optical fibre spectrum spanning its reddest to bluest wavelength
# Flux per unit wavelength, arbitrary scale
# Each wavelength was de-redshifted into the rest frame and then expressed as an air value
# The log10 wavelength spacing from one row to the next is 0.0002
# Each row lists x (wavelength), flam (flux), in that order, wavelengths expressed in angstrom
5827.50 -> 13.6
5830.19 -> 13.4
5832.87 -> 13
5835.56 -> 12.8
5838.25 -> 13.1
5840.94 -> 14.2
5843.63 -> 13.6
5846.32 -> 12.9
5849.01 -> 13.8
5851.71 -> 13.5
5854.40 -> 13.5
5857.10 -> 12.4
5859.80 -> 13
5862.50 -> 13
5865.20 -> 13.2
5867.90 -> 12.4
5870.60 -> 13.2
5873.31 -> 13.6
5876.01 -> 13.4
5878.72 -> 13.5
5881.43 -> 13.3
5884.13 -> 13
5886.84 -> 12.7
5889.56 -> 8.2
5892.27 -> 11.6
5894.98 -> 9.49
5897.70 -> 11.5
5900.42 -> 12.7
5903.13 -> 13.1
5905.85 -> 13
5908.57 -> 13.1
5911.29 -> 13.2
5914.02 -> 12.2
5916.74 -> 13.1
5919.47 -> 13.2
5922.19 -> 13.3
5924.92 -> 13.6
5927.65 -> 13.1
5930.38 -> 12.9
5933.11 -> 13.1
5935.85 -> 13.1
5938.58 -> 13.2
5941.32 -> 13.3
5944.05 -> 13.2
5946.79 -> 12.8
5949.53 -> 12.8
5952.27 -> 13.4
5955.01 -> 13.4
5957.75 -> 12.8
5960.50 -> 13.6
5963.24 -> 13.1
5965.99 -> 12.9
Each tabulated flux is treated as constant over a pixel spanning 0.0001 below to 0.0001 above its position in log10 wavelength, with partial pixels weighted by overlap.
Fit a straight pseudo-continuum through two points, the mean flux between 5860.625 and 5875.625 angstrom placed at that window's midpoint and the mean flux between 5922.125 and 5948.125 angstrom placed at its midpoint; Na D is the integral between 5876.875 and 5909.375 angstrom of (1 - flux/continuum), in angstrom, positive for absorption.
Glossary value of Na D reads 2.5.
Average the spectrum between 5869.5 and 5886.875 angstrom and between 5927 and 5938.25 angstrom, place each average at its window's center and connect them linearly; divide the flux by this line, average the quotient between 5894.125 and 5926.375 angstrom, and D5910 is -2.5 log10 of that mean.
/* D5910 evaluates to 0.040 mag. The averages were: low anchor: 13.3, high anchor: 13.1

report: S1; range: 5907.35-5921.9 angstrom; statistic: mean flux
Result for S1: 13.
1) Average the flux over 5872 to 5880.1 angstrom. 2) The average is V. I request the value 13.5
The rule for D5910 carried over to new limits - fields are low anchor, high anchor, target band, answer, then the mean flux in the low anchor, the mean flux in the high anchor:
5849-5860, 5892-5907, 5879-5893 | 0.04 mag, 13.2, 11.9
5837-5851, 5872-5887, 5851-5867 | 0.03 mag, 13.5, 13.3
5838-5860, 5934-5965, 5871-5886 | 0.00 mag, 13.4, 13.1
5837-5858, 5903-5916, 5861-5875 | 0.01 mag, 13.4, 12.9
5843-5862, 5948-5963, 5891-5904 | 0.14 mag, 13.2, 13.2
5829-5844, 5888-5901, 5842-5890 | -0.09 mag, 13.3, 10.6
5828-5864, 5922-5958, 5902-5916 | 0.02 mag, 13.3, 13.1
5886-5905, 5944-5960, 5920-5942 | -0.07 mag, 11.3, 13.1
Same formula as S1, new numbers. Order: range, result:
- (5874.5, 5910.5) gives 12.2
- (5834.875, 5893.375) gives 12.9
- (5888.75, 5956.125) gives 12.7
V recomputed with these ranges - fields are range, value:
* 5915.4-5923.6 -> 13.2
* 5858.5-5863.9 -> 13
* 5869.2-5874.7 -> 13.4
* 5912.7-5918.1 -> 12.7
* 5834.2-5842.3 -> 13.4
